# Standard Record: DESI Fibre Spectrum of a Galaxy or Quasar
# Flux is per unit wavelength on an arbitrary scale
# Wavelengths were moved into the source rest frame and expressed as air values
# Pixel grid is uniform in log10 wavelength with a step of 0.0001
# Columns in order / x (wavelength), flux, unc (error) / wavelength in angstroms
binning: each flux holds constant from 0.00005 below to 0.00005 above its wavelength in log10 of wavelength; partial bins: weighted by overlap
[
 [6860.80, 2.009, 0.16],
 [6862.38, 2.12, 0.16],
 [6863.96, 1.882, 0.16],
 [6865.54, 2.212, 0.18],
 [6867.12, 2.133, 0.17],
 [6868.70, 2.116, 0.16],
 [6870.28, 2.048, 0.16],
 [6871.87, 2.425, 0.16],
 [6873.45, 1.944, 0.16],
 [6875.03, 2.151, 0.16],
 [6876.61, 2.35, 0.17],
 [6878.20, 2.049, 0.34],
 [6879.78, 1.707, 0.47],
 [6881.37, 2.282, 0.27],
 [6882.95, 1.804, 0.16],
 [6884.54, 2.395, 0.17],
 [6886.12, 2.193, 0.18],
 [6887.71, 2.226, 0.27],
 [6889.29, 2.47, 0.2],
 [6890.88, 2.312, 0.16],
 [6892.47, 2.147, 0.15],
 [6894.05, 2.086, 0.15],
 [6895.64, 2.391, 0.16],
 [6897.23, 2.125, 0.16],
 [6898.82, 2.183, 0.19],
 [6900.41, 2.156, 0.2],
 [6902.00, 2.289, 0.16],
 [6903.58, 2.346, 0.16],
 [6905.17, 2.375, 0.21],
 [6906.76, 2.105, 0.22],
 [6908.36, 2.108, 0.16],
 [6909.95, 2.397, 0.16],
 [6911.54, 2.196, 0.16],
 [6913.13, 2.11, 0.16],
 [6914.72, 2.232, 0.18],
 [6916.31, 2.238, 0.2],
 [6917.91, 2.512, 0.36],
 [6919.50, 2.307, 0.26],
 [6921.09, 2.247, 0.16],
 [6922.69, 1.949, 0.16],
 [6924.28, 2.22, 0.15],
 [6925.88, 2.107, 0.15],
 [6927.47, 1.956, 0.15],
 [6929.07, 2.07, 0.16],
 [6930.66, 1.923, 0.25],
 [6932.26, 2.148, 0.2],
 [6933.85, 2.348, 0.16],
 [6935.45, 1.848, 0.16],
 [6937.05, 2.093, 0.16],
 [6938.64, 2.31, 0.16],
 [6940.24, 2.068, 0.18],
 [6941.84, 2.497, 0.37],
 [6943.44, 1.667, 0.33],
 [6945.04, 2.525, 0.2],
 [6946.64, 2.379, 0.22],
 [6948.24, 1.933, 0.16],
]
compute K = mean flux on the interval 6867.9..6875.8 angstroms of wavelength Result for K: 2.14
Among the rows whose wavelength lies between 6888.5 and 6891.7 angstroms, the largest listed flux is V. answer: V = 2.47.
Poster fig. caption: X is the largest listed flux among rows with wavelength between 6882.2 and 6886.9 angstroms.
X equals 2.395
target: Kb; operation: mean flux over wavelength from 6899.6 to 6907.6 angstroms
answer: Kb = 2.25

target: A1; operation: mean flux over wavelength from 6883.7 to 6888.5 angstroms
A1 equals 2.27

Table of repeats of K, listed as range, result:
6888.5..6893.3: 2.31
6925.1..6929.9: 2.05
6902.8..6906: 2.36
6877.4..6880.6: 1.88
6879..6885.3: 2.04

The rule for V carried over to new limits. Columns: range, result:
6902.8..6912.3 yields 2.397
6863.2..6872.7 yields 2.425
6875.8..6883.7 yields 2.35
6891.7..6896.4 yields 2.391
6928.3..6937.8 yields 2.348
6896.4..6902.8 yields 2.289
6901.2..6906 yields 2.375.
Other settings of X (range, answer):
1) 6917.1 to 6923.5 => 2.512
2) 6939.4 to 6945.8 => 2.525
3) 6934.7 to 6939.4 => 2.31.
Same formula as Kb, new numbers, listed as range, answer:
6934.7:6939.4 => 2.09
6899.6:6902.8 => 2.23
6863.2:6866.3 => 2.05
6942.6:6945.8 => 2.09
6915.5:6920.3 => 2.35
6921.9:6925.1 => 2.08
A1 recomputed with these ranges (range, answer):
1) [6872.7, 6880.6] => 2.04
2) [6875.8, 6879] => 2.2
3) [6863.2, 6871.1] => 2.08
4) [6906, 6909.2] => 2.1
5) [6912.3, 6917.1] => 2.2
